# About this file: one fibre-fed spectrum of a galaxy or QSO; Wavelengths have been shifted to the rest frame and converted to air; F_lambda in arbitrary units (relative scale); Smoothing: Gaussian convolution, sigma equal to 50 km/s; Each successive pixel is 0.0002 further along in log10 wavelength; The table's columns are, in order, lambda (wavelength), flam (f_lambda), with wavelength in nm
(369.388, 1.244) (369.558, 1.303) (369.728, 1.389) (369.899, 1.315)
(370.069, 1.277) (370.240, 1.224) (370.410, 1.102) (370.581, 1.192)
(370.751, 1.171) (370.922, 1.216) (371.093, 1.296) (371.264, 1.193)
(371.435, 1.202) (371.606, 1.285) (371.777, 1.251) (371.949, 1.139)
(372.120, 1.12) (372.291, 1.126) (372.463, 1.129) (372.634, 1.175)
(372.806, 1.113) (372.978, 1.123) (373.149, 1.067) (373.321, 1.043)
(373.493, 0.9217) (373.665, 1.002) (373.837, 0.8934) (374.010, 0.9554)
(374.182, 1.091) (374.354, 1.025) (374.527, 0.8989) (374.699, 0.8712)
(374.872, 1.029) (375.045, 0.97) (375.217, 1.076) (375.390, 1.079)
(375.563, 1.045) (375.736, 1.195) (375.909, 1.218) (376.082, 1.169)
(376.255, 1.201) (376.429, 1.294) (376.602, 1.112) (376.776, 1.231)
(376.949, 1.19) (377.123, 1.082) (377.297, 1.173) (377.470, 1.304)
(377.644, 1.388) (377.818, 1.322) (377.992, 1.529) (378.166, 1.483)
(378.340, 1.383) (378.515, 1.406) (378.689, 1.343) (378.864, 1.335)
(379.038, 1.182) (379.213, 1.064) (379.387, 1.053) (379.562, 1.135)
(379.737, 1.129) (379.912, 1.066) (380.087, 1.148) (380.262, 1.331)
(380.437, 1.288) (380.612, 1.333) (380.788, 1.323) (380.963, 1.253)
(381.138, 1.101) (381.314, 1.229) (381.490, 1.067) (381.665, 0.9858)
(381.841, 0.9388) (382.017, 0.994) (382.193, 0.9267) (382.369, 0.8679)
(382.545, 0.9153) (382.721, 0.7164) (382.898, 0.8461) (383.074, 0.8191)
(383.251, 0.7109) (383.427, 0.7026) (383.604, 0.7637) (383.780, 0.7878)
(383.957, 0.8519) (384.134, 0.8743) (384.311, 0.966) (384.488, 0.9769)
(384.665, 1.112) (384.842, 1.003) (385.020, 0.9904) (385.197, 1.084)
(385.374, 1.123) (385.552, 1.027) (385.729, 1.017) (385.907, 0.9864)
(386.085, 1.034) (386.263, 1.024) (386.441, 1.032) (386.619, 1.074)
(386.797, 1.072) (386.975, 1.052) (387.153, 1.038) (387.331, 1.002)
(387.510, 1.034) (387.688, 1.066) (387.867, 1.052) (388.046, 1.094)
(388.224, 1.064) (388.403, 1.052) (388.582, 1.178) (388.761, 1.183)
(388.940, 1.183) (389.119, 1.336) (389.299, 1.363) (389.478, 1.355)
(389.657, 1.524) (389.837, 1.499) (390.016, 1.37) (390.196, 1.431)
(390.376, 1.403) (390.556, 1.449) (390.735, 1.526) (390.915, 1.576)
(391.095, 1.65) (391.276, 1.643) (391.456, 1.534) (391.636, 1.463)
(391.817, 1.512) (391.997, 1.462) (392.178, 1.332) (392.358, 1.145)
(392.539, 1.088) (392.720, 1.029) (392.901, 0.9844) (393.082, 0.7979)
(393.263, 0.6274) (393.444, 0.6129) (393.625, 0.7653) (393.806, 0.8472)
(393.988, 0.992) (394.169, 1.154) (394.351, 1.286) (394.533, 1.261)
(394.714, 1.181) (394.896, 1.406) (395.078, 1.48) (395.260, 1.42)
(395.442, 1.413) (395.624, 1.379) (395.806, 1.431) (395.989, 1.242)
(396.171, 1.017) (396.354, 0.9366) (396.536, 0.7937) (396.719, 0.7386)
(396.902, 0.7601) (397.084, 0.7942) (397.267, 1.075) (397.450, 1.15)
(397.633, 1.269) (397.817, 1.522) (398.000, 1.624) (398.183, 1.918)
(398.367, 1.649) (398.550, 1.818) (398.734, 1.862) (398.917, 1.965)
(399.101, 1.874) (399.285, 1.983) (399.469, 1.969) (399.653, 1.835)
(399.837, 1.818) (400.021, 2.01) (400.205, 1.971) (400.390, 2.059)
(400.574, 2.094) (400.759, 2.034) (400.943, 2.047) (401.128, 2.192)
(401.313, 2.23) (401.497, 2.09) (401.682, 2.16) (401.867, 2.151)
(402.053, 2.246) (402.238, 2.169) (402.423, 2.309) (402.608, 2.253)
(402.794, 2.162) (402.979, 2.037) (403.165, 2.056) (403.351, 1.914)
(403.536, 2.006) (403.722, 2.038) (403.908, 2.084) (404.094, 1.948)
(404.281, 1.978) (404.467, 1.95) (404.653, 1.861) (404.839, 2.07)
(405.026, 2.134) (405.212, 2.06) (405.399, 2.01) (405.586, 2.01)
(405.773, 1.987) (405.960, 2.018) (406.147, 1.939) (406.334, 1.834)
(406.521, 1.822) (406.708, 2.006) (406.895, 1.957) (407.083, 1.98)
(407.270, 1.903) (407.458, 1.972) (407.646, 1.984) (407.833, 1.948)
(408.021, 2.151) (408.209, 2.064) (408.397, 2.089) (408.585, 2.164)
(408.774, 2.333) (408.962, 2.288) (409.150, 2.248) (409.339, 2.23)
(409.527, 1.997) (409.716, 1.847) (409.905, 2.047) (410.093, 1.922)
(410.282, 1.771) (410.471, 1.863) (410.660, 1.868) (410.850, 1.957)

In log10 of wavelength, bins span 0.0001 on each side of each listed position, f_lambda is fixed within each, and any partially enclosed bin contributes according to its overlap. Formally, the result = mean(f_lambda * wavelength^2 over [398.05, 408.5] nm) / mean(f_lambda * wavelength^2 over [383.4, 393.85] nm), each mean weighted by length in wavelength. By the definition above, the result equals 1.90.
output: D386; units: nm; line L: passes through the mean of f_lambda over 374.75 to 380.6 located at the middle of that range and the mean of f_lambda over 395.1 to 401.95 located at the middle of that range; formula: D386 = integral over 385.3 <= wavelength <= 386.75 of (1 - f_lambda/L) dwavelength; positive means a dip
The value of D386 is 0.356 nm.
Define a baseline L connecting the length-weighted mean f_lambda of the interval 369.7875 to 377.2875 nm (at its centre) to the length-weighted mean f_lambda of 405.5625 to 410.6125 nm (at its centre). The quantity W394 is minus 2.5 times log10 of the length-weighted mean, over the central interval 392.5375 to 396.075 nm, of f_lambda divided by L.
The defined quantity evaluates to 0.43 mag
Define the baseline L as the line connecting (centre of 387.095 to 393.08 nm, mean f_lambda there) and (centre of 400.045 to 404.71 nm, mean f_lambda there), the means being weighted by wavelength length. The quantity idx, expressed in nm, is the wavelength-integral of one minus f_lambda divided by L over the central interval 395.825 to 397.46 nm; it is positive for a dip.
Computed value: 0.72 nm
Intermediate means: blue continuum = 1.29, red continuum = 2.08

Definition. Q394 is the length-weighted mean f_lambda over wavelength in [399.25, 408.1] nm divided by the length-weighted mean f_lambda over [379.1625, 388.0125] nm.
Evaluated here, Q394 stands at 1.99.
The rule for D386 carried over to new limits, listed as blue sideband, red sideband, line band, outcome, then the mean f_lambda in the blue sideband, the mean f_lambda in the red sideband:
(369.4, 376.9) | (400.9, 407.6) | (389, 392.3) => 0.37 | 1.13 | 2.04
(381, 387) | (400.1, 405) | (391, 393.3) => 0.28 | 0.963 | 2.08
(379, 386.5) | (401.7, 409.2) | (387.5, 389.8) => 0.15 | 1.02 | 2.05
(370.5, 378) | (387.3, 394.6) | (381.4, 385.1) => 0.89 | 1.13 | 1.22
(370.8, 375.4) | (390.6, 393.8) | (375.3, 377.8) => -0.19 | 1.09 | 1.21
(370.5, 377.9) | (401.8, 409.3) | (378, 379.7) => -0.01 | 1.13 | 2.05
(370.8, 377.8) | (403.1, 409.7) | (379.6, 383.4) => 0.80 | 1.12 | 2.03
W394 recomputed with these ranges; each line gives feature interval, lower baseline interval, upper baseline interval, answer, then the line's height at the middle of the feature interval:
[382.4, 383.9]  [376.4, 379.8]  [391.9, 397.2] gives 0.461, 1.2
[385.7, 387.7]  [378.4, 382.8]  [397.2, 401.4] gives 0.293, 1.36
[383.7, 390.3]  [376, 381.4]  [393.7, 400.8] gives 0.209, 1.34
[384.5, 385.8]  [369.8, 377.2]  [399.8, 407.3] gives 0.375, 1.48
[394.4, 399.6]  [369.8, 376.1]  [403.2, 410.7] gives 0.248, 1.75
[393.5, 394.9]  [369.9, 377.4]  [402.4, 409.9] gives 0.494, 1.7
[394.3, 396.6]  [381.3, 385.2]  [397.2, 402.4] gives 0.285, 1.64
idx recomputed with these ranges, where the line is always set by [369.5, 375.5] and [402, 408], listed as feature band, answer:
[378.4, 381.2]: 0.214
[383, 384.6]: 0.671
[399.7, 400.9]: -0.066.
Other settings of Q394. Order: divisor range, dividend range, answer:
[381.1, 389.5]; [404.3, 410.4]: 2.00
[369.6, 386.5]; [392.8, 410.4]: 1.58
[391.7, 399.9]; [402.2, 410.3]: 1.57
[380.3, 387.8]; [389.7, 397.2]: 1.20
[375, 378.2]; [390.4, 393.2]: 1.10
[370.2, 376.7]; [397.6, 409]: 1.80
